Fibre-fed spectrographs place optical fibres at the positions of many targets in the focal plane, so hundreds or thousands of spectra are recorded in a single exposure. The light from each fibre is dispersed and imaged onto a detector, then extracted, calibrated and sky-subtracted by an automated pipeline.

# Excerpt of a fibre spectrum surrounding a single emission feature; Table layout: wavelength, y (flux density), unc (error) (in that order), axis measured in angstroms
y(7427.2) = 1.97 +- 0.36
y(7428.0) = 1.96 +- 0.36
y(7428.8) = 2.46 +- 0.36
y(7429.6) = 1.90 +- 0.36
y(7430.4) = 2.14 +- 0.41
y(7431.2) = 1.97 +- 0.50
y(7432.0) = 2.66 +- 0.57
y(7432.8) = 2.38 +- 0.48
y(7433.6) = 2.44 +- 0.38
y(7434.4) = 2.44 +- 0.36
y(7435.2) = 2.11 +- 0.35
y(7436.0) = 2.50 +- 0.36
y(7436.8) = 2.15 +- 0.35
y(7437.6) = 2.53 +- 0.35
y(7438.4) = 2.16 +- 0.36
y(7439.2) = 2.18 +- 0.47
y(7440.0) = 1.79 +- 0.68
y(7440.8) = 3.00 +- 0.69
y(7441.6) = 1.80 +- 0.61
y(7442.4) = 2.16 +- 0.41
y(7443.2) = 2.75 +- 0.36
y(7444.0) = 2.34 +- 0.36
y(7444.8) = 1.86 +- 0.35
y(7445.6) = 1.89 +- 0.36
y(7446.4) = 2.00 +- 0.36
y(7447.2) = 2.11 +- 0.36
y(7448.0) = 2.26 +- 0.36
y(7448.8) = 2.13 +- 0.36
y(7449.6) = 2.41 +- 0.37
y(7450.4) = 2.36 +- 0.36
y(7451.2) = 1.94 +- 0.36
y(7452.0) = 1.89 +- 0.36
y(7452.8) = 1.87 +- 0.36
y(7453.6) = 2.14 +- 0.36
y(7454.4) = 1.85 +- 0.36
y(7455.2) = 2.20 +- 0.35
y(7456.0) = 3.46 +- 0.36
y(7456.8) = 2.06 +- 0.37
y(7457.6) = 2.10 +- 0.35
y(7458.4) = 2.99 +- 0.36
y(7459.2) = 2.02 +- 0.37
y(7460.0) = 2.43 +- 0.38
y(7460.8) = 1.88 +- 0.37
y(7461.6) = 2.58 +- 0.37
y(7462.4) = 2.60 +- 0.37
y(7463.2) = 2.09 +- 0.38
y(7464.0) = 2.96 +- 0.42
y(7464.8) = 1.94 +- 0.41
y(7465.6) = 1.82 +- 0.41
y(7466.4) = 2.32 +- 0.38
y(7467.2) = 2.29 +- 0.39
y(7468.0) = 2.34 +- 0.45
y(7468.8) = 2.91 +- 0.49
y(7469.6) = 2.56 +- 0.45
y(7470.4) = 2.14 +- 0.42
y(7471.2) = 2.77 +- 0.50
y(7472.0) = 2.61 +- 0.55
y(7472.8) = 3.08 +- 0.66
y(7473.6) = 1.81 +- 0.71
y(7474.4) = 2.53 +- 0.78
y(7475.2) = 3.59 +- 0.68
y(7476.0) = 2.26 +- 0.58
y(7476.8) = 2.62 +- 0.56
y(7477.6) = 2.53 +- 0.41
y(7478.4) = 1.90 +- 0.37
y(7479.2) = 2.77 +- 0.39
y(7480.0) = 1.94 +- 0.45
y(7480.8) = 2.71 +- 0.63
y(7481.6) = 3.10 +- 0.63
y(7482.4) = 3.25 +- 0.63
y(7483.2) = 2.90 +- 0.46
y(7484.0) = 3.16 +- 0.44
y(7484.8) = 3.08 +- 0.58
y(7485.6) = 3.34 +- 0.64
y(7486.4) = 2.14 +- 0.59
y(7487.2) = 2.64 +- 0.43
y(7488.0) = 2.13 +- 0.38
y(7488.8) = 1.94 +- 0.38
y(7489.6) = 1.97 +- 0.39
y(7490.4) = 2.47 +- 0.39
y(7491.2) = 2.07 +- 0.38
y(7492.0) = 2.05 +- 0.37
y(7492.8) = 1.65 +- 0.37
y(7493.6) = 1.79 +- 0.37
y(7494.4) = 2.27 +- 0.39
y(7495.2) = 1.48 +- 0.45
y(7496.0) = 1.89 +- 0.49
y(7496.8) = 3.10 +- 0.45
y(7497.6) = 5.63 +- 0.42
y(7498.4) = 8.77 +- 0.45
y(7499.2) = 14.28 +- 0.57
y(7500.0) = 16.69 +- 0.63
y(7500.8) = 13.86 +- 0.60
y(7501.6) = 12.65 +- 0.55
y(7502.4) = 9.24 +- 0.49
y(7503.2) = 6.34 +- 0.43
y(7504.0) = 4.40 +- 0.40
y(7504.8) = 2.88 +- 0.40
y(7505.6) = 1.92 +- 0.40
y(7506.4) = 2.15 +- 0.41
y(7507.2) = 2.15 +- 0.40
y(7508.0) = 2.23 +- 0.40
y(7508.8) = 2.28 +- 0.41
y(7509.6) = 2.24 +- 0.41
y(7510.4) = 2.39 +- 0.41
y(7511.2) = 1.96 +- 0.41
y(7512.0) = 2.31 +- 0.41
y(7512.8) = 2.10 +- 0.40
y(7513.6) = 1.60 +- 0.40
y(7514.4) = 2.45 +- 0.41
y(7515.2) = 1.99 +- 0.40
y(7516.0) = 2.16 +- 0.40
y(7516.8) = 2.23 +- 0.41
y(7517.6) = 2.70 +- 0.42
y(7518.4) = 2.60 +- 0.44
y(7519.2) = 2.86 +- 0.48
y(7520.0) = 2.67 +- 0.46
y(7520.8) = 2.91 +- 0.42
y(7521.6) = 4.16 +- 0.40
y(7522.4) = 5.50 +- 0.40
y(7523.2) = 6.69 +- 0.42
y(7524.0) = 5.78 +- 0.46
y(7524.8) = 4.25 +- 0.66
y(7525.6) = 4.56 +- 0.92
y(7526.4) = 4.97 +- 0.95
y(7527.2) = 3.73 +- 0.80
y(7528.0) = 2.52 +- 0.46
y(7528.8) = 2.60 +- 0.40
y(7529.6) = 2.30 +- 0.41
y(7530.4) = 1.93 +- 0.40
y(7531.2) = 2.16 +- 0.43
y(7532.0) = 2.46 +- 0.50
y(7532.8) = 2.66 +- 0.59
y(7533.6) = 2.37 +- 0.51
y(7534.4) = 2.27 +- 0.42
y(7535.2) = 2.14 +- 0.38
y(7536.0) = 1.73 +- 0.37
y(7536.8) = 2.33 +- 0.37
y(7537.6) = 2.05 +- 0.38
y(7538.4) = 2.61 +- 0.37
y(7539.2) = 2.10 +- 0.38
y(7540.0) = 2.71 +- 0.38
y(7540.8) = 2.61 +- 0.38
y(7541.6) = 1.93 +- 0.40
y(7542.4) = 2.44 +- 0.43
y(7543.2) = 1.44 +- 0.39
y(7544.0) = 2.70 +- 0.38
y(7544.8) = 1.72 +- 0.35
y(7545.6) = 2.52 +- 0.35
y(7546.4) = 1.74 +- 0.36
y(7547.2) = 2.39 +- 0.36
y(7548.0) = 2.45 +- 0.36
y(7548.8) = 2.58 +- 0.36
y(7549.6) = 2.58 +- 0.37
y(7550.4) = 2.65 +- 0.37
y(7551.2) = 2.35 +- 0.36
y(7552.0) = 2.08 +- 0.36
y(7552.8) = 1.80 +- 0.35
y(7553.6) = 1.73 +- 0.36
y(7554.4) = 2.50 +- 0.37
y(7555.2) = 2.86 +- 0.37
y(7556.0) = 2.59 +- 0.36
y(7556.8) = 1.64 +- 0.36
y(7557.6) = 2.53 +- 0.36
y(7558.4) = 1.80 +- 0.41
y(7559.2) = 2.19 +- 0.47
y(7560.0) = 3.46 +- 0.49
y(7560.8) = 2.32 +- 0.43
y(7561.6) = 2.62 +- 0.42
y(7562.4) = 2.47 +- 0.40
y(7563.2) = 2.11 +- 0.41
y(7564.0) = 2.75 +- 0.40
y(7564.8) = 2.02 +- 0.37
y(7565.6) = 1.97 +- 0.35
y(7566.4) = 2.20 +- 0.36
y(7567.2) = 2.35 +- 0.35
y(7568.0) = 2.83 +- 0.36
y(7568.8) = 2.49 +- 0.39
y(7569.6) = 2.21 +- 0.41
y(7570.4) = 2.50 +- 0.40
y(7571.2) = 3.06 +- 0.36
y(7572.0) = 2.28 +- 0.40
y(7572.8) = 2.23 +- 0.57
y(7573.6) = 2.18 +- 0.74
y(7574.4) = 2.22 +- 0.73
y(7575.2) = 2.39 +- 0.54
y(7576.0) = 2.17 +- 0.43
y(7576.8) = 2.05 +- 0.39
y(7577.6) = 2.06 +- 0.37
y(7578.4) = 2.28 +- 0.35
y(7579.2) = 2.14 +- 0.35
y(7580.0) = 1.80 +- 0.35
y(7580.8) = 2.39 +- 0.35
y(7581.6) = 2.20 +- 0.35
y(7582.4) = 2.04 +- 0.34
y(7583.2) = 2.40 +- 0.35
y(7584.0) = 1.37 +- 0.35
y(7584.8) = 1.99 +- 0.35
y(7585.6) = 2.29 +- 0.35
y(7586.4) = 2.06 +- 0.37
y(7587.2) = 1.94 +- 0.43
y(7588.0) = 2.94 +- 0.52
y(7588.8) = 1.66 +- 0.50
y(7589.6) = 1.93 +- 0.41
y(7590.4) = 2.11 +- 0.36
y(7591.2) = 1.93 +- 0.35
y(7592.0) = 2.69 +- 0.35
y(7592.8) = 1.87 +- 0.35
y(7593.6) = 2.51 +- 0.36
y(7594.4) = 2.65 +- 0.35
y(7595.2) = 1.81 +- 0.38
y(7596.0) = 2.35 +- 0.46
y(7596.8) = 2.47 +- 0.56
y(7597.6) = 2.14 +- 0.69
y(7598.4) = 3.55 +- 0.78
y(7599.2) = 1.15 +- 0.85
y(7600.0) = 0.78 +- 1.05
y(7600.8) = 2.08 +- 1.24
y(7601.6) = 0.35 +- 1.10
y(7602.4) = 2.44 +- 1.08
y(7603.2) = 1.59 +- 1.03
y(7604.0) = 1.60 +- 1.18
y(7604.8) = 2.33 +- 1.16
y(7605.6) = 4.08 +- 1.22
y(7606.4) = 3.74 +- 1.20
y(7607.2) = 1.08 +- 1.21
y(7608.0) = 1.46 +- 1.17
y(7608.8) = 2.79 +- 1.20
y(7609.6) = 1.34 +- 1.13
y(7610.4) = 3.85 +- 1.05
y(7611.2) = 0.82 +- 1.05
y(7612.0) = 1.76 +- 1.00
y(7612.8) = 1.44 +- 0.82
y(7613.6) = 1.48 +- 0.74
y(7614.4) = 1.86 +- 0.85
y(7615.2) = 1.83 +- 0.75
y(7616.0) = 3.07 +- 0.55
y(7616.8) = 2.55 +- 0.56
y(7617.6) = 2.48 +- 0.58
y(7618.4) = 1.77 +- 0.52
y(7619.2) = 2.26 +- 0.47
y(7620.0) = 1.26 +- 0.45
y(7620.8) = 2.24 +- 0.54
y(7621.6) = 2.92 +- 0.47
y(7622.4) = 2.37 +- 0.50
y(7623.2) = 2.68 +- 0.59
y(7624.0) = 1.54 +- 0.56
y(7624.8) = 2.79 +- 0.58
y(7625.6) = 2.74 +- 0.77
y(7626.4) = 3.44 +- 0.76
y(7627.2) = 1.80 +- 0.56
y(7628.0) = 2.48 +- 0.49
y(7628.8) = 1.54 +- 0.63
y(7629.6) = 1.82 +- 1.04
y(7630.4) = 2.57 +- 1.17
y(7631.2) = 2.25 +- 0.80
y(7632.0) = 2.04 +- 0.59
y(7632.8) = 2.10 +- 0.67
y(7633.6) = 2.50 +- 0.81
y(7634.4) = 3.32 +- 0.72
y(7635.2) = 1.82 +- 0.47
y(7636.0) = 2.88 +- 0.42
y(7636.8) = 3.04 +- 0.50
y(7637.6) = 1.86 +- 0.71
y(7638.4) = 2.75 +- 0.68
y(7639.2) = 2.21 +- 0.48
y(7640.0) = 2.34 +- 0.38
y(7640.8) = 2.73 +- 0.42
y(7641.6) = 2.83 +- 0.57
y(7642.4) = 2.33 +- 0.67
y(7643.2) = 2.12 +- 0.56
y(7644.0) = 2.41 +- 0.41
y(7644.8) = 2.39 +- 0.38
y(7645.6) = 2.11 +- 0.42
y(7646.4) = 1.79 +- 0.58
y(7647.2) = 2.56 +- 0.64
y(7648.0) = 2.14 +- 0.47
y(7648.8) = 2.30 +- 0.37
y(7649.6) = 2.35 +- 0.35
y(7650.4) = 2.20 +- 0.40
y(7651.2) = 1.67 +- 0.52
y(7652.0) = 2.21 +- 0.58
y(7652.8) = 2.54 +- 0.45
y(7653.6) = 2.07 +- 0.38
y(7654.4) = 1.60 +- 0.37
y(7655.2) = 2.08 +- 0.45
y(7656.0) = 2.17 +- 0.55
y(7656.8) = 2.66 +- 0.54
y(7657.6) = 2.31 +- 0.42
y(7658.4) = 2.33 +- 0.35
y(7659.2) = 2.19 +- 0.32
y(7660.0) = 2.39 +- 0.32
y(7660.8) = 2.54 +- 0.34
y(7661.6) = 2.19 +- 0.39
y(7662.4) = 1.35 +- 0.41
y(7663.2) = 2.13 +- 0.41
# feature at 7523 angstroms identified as [N II] 6583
